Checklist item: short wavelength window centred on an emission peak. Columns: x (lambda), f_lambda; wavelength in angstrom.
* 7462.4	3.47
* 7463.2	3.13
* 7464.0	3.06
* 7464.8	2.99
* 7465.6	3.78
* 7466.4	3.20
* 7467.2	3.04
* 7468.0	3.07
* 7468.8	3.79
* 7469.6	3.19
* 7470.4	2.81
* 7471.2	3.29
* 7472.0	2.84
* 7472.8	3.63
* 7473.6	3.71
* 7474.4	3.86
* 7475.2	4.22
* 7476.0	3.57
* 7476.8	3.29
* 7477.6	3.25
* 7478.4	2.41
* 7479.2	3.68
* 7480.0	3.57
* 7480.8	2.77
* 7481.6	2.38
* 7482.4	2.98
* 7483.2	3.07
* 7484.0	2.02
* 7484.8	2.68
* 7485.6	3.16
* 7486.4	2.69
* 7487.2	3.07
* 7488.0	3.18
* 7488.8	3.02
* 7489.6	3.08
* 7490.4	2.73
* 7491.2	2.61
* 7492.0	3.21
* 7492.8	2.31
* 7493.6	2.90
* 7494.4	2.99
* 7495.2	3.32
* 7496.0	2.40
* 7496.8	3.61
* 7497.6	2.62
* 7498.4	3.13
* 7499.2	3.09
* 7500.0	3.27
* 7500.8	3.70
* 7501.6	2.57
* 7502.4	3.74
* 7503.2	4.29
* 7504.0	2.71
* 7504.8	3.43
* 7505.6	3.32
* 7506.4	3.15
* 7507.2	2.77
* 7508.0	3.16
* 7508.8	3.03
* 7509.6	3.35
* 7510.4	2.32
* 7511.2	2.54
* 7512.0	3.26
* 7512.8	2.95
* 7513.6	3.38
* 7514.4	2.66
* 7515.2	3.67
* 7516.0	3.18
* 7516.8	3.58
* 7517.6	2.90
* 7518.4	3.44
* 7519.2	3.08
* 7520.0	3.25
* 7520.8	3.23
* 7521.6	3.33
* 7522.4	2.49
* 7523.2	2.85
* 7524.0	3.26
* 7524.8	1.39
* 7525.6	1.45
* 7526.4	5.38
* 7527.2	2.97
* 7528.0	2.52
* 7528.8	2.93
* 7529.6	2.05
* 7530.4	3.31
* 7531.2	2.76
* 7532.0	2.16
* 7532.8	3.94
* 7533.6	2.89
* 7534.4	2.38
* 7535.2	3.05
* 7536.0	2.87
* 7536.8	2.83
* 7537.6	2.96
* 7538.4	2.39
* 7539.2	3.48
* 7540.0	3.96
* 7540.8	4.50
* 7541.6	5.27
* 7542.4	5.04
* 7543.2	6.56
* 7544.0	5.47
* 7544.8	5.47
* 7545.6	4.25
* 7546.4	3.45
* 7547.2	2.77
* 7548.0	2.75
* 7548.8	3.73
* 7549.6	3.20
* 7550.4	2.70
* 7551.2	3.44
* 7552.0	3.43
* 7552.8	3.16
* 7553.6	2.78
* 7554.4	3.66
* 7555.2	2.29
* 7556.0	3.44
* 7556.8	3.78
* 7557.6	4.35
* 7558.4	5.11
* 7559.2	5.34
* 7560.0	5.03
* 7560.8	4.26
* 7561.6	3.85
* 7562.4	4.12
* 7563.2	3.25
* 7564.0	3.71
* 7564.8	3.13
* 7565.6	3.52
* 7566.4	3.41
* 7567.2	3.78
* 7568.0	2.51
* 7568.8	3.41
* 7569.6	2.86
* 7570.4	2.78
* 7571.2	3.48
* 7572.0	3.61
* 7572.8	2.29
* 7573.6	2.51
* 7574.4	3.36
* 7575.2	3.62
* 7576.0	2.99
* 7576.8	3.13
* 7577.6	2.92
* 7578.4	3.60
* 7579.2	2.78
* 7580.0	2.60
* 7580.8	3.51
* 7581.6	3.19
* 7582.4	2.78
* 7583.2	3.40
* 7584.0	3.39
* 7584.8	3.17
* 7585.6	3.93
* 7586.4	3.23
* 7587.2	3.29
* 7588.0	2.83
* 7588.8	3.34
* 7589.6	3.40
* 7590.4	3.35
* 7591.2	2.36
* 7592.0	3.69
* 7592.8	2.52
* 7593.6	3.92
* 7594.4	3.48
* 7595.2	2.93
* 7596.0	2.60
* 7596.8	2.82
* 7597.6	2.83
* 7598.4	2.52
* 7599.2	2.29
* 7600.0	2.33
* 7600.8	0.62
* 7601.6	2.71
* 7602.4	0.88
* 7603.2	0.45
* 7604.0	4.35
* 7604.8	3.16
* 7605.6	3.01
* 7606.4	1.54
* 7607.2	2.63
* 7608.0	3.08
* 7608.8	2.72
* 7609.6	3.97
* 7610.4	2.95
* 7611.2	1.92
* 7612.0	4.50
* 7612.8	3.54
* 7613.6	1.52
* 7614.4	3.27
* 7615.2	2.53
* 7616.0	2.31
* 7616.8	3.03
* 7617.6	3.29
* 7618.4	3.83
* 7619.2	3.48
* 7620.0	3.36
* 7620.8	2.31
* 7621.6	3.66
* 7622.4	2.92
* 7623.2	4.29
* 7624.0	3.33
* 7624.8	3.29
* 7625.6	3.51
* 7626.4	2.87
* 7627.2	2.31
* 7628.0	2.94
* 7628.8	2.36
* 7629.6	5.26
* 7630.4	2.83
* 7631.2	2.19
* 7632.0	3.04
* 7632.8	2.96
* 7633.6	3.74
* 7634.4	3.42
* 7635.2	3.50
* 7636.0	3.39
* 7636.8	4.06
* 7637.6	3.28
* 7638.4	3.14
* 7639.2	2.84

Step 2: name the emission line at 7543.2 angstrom [S II]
